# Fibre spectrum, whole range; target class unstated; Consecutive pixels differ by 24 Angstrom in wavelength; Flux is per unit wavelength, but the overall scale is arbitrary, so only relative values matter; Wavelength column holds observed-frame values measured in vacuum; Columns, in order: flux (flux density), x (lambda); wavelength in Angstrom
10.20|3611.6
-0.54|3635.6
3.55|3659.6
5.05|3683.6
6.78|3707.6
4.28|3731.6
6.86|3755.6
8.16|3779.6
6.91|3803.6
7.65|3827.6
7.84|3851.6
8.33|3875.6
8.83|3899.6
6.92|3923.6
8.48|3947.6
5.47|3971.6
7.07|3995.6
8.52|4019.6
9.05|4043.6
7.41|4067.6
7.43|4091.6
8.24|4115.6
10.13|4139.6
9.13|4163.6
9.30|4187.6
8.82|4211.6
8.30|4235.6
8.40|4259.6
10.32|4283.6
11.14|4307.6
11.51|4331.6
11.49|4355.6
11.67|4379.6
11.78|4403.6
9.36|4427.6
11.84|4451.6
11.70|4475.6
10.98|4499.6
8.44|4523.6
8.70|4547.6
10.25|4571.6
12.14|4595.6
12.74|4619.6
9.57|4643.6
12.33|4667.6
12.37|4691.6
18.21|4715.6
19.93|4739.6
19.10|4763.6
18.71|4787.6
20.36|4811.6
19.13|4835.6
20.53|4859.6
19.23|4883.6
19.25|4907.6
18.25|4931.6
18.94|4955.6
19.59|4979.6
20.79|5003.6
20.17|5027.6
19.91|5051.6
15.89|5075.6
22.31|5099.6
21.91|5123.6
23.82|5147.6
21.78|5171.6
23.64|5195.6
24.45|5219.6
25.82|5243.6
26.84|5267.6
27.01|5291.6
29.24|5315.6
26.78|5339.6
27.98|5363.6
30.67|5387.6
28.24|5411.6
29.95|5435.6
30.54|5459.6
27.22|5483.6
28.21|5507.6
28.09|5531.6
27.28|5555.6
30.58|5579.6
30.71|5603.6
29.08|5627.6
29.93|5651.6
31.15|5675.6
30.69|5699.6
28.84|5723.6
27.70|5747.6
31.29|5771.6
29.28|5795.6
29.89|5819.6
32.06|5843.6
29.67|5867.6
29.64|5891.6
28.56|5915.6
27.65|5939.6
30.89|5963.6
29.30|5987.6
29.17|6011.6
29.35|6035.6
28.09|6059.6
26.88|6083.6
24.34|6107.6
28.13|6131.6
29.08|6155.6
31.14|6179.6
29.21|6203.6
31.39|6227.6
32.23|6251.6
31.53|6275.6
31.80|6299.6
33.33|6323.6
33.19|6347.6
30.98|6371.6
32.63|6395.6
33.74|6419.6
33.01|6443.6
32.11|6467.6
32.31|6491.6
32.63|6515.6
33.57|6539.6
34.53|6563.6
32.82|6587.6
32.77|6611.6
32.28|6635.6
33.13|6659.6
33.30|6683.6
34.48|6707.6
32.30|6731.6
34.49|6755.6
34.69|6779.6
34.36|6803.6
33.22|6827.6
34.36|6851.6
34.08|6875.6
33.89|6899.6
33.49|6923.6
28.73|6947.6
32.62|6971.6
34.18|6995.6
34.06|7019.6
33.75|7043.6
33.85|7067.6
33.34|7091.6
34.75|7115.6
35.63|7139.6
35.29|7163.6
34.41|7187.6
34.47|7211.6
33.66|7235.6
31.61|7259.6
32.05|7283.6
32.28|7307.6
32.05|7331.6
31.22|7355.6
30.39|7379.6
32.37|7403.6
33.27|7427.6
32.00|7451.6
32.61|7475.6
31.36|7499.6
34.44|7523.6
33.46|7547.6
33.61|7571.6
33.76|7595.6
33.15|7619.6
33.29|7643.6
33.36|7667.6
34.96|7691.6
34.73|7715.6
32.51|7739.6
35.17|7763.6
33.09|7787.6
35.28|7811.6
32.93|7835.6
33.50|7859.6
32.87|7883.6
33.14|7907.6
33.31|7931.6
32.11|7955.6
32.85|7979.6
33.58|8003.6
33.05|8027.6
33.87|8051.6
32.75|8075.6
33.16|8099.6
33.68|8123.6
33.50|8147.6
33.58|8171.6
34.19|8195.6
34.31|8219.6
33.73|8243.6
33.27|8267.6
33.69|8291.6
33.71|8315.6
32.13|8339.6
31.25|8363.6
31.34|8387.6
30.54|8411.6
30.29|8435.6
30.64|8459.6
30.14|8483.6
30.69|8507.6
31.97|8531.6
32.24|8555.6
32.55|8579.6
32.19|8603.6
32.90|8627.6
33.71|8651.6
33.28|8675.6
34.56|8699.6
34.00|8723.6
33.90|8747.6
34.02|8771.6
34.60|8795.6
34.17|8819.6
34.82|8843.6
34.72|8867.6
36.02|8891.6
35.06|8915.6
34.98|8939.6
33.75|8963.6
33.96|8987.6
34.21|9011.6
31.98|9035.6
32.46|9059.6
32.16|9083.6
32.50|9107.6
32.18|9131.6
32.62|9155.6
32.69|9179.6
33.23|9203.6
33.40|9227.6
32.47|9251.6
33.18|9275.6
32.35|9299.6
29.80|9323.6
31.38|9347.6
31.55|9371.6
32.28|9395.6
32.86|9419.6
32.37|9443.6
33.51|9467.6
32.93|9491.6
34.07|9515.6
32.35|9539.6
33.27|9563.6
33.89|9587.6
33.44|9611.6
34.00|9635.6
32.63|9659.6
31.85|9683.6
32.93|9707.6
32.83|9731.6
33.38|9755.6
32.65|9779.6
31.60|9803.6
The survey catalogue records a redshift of 0.179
